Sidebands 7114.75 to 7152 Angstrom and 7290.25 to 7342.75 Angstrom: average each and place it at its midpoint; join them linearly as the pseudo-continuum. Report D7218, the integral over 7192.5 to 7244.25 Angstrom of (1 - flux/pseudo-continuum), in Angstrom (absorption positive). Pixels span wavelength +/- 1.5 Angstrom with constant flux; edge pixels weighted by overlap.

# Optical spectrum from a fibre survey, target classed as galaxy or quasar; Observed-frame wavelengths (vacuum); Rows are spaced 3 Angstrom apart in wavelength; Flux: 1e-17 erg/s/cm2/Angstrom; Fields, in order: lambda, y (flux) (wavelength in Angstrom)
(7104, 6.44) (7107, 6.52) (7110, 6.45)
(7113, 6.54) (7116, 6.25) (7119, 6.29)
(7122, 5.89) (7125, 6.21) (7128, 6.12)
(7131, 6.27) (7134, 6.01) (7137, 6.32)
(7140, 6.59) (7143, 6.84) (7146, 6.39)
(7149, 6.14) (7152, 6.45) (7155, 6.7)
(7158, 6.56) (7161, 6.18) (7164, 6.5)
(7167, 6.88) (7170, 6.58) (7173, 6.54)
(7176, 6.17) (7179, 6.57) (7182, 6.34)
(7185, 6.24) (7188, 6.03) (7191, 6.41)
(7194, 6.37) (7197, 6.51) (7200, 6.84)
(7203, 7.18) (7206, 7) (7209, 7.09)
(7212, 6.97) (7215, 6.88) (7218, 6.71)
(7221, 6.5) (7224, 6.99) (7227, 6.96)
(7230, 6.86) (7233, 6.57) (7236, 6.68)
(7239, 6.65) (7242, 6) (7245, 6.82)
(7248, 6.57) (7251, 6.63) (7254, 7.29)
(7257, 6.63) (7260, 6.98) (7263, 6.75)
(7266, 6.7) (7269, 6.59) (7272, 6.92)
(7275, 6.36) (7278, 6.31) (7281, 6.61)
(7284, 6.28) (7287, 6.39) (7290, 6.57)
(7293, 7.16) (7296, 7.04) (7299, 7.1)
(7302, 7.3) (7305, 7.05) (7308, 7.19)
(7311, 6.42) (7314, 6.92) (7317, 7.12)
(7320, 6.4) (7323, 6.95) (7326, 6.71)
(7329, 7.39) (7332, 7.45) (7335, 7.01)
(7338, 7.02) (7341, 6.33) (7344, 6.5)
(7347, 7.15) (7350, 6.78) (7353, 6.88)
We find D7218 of -1.2 Angstrom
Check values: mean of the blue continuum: 6.28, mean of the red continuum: 6.96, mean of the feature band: 6.75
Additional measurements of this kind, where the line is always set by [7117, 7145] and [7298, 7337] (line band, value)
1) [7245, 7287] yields 0.9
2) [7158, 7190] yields 0.2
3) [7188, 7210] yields -0.6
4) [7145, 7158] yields -0.2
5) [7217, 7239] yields -0.3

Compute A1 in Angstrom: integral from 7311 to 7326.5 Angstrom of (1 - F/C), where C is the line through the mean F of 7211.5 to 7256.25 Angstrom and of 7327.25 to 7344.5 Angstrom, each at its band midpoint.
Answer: 0.3 Angstrom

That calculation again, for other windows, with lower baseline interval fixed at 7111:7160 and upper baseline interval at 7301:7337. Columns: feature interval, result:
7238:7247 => 0.32 Angstrom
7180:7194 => 0.53 Angstrom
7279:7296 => 0.61 Angstrom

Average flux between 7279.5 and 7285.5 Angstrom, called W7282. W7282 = 6.45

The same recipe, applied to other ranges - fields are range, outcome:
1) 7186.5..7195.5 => 6.27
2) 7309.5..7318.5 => 6.82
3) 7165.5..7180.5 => 6.55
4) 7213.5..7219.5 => 6.79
